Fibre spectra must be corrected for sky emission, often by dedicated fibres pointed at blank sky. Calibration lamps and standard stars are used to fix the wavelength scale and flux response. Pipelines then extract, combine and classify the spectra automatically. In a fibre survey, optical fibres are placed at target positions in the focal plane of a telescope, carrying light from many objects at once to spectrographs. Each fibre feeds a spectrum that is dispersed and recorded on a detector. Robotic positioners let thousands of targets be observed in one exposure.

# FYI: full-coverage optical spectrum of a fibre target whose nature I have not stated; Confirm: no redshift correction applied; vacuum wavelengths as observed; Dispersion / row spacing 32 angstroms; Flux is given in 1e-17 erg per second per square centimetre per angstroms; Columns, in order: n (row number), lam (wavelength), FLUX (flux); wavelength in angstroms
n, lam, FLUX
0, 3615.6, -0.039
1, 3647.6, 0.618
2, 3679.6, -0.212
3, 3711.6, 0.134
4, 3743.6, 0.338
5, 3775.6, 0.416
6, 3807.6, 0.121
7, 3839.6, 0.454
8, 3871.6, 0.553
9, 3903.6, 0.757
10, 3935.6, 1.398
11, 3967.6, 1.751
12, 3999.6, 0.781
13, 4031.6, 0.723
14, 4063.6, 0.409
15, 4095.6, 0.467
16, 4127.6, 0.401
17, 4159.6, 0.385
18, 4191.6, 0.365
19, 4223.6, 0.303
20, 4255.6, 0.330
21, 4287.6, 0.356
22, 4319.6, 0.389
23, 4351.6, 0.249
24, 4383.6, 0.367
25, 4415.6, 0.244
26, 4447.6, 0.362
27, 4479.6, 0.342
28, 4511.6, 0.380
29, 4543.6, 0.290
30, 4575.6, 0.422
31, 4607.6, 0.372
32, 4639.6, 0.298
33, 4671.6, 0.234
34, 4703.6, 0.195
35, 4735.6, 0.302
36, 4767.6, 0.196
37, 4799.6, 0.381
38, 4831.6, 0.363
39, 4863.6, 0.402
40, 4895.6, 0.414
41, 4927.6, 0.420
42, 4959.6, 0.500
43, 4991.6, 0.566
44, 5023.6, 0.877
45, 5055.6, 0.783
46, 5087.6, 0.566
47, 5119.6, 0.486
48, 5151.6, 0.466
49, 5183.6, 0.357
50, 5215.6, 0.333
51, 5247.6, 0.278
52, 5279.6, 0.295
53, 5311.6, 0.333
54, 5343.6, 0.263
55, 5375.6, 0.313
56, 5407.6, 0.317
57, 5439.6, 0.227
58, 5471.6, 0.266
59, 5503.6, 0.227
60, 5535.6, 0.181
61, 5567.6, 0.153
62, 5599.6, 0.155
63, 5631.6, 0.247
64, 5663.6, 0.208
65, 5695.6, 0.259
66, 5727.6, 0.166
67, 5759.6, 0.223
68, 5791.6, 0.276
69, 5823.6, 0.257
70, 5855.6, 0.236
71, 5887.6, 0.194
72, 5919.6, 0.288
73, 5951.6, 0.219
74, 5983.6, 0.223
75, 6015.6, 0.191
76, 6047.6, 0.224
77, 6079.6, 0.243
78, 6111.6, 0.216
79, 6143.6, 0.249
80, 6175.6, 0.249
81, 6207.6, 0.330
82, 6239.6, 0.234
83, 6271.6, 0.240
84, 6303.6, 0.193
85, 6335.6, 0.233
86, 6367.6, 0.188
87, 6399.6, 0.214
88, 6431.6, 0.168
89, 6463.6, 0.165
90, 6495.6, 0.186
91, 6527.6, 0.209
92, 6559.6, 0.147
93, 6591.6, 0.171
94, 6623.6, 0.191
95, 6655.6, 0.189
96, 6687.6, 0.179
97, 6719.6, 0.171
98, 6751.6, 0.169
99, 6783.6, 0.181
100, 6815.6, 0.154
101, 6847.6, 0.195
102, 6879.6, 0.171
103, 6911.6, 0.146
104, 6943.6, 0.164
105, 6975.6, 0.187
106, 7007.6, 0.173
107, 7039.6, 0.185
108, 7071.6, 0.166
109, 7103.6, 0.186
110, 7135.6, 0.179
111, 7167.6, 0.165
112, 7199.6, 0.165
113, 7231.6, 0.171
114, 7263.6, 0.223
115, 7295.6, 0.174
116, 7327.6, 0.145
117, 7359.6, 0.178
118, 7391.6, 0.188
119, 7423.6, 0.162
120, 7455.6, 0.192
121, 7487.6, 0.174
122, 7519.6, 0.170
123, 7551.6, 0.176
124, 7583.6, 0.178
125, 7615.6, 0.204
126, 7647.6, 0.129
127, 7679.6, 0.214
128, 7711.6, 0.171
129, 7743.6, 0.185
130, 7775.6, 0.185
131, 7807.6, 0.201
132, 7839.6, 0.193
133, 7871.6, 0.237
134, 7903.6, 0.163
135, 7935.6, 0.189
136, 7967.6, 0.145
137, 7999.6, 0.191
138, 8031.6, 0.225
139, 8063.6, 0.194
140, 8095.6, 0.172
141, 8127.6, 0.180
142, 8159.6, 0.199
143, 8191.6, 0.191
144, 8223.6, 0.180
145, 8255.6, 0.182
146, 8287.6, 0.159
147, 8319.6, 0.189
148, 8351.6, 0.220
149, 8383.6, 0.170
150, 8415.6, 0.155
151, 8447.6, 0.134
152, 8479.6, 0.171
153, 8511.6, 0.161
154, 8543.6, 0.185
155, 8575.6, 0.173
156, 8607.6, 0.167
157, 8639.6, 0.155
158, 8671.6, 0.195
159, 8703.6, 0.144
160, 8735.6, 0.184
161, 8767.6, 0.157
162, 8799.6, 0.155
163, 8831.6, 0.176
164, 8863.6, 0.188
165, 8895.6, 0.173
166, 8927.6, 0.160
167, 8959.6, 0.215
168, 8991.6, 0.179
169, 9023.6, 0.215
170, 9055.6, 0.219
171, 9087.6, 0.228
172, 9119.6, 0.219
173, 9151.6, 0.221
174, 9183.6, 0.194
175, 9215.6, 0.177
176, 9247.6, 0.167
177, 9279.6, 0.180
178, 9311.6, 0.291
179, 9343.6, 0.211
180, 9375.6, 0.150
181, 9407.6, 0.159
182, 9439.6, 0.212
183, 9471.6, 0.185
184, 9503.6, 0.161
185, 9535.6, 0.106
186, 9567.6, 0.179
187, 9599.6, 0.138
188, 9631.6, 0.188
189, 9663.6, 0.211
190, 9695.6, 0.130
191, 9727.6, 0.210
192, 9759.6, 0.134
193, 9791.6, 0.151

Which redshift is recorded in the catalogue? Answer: 2.249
